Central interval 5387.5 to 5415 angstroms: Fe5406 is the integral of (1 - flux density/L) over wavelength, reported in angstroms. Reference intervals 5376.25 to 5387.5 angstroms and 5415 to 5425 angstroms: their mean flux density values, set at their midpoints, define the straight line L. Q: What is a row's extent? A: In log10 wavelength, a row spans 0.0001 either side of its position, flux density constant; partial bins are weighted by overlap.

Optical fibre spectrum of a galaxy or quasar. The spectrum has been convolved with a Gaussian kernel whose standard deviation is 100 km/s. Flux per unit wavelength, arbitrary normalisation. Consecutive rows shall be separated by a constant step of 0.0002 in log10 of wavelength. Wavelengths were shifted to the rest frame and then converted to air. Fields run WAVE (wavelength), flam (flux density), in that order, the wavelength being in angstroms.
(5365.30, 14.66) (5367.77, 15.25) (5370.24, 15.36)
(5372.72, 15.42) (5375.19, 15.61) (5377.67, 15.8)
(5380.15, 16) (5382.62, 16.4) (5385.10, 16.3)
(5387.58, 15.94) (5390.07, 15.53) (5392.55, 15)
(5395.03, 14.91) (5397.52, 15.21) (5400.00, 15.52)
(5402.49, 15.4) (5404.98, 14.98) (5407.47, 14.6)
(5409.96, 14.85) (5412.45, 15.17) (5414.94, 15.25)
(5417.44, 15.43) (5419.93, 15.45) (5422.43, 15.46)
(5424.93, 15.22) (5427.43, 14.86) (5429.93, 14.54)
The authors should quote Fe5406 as 1.0 angstroms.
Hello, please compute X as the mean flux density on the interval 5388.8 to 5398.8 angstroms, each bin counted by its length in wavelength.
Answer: 15.2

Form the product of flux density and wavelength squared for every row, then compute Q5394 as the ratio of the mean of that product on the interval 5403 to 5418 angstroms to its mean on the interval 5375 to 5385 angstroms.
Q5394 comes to 0.95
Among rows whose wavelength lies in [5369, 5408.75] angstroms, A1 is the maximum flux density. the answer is 16.4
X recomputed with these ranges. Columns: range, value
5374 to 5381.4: 15.8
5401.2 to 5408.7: 15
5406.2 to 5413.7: 14.9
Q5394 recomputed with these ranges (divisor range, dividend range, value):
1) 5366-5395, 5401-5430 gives 0.98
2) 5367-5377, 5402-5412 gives 0.98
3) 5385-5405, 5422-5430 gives 0.99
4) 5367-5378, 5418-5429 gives 1.00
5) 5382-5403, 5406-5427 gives 0.98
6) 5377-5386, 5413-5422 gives 0.96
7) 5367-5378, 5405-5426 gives 1.00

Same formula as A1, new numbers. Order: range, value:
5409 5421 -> 15.45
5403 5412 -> 14.98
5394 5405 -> 15.52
